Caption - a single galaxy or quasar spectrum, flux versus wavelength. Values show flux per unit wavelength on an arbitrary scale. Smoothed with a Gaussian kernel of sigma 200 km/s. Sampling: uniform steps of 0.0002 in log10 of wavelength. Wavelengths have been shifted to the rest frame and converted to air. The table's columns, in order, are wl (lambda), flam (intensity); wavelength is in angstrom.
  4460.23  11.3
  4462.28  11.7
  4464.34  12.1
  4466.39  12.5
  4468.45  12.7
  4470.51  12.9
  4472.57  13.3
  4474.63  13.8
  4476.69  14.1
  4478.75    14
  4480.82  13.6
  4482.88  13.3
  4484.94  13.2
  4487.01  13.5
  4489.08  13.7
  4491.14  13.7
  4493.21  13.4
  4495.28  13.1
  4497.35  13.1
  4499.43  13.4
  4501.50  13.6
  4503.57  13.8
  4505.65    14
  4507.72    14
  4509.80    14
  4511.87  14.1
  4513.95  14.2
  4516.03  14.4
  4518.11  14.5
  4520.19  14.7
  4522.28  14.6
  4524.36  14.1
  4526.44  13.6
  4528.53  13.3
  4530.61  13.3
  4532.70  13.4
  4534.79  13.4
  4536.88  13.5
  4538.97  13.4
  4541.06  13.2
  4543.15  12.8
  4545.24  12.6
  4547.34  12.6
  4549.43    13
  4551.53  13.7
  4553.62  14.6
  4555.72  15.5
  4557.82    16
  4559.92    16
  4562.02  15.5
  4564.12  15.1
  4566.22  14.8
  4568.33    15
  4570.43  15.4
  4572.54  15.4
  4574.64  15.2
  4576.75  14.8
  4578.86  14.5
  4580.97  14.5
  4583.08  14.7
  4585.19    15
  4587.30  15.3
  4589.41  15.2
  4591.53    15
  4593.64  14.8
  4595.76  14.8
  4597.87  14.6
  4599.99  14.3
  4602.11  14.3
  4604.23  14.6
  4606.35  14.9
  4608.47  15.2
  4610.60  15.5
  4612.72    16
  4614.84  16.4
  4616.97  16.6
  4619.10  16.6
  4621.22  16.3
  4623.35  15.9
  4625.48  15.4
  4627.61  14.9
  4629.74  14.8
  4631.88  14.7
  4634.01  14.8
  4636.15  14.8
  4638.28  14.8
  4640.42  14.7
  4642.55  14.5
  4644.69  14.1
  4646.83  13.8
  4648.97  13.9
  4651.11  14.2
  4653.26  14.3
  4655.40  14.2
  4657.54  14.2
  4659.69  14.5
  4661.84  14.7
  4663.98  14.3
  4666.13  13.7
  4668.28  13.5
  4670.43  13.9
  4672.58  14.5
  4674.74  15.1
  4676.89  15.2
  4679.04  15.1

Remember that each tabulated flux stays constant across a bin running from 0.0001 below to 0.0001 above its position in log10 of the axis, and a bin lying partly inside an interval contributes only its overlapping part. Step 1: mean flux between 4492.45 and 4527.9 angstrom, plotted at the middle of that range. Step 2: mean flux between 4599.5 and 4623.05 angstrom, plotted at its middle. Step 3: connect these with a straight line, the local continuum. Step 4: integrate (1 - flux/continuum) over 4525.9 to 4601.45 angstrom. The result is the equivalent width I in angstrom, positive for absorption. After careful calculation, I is 2.0 angstrom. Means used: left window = 13.9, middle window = 14.4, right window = 15.6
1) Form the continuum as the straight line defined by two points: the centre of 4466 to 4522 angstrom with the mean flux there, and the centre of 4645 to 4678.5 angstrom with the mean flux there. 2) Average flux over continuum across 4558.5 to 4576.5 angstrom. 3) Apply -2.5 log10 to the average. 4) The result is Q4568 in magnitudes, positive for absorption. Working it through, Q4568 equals -0.101 mag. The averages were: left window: 13.7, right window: 14.3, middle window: 15.3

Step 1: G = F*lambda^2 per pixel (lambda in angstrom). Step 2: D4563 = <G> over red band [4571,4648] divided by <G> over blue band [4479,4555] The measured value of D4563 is 1.15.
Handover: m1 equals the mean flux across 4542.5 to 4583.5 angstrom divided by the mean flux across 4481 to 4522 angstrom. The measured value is 1.06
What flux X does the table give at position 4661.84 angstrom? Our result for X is 14.7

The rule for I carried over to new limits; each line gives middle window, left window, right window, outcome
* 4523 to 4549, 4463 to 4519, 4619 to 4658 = 1.2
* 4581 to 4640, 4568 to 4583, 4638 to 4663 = -2.1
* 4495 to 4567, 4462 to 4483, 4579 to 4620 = 0.4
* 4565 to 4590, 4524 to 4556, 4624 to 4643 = -1.7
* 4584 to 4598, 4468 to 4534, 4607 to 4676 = -0.5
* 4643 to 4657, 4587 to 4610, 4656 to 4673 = 0.2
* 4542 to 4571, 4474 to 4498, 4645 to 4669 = -1.4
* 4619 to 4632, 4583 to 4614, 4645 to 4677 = -0.7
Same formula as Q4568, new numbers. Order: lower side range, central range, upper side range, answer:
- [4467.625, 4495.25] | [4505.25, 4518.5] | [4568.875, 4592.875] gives -0.018 mag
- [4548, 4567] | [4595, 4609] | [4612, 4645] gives 0.038 mag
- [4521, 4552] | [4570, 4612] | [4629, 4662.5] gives -0.076 mag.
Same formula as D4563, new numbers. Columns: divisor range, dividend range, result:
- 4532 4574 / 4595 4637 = 1.10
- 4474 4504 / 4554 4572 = 1.17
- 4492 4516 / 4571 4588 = 1.12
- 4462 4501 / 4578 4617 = 1.19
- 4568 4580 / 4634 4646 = 1.00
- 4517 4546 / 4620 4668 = 1.13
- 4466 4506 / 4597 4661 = 1.18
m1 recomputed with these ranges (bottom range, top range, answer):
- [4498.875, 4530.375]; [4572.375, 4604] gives 1.06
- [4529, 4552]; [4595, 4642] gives 1.16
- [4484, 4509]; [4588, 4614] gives 1.10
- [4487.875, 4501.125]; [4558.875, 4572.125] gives 1.14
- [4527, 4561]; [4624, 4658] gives 1.06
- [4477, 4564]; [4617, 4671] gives 1.06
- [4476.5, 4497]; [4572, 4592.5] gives 1.11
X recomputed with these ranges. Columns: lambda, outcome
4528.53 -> 13.3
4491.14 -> 13.7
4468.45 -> 12.7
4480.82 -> 13.6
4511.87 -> 14.1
